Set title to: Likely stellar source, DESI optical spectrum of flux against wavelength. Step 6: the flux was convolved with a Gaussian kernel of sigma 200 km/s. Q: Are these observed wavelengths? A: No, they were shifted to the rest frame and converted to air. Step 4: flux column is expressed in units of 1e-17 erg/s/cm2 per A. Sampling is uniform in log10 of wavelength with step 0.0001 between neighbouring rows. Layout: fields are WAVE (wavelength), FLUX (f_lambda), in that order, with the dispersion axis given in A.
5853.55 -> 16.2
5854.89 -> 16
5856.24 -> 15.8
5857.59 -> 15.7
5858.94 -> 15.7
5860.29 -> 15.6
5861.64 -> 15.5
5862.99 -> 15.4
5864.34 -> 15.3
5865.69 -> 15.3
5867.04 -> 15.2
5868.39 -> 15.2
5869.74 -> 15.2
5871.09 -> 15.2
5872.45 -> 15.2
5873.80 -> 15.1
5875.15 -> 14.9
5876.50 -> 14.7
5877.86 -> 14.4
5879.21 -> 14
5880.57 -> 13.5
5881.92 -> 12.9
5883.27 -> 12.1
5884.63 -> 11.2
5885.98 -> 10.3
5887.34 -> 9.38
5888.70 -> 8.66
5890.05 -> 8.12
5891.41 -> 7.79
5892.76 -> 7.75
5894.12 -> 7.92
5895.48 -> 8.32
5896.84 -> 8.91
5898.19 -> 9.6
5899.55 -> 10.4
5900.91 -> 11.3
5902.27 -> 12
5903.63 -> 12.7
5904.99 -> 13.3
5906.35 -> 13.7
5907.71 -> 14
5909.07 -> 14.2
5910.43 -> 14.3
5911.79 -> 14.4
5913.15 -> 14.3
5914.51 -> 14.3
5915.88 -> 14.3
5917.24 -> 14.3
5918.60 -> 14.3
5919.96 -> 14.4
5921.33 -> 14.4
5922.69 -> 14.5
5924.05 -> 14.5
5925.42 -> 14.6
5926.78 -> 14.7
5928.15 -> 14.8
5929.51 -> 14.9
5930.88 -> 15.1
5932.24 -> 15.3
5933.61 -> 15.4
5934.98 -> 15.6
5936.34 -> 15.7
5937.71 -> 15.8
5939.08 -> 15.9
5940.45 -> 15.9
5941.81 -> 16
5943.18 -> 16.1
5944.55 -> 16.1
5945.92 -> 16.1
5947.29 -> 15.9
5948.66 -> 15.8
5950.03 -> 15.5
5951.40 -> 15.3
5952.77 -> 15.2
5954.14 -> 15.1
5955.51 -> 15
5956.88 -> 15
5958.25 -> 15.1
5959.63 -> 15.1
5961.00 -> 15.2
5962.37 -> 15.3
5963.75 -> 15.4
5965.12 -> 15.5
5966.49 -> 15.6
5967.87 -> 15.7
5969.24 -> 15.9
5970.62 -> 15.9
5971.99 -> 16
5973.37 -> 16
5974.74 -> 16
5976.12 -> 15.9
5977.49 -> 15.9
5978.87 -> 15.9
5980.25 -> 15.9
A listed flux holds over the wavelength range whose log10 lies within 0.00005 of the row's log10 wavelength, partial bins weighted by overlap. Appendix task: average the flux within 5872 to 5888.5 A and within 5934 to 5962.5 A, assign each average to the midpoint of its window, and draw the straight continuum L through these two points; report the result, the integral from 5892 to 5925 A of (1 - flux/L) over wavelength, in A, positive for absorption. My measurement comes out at 3.5 A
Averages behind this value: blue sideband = 13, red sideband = 15.6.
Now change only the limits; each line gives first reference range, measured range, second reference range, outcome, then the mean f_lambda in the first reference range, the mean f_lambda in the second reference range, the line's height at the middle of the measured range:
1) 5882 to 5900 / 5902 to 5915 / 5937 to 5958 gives -2.8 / 9.37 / 15.6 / 11.3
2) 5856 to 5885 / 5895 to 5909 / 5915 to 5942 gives 3.1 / 14.7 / 15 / 14.9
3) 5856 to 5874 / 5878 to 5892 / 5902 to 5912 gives 3.5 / 15.4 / 13.6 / 14.5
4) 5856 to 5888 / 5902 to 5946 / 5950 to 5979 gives 0.7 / 14.3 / 15.5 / 15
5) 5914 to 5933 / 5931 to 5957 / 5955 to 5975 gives -1.0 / 14.6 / 15.5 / 15.1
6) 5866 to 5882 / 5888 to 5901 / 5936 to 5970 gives 5.4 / 14.7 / 15.6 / 14.9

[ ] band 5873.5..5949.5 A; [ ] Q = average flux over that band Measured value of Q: 13.4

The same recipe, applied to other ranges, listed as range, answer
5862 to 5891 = 13.4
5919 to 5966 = 15.3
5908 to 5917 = 14.3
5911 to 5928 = 14.4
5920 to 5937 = 14.9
